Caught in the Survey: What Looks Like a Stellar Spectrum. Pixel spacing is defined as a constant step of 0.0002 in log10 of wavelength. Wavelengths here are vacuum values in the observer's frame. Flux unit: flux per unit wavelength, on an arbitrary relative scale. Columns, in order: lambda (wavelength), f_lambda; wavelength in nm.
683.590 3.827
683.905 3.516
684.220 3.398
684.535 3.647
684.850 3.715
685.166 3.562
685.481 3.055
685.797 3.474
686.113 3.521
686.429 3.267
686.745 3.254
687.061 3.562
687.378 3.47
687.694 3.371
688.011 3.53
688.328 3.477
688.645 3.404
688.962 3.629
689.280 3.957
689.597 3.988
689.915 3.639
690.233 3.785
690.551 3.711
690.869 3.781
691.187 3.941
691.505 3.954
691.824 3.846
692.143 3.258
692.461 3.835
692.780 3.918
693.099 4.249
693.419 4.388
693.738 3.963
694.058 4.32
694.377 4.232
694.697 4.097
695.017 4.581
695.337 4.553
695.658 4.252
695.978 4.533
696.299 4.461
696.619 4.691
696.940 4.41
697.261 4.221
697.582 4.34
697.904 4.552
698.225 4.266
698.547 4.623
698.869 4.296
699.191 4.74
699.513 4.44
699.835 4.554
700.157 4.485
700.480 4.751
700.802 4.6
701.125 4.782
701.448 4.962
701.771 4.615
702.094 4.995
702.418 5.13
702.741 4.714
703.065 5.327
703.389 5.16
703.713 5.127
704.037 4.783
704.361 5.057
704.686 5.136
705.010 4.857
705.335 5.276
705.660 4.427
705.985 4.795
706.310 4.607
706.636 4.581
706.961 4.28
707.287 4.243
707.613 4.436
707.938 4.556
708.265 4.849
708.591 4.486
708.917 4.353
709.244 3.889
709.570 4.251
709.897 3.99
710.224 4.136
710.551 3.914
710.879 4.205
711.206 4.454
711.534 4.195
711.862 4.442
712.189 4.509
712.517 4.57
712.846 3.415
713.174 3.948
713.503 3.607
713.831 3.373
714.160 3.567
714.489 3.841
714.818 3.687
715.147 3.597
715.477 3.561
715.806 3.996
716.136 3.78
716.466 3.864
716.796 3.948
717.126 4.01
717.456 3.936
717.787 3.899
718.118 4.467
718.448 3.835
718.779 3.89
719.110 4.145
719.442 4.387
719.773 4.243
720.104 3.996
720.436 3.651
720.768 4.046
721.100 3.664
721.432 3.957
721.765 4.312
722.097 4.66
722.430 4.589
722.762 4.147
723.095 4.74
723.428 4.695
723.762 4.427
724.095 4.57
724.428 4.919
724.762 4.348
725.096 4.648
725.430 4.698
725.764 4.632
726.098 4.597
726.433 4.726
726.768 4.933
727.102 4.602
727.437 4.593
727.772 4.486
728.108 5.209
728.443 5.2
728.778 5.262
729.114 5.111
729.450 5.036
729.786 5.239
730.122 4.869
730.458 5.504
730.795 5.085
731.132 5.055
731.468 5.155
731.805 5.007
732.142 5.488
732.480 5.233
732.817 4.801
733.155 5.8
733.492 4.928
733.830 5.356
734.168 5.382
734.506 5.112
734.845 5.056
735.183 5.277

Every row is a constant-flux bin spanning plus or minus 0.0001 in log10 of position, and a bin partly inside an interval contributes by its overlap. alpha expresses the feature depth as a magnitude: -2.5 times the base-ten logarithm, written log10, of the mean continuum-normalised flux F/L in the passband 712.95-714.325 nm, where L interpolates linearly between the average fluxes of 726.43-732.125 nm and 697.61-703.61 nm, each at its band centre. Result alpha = 0.32 mag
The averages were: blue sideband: 4.72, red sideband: 5.03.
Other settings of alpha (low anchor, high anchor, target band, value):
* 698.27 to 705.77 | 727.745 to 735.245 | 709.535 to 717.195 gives 0.246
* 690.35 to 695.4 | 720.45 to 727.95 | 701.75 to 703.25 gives -0.196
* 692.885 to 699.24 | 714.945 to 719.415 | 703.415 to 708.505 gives -0.140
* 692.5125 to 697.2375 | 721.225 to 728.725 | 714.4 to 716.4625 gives 0.205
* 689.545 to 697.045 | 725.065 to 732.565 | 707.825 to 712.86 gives 0.058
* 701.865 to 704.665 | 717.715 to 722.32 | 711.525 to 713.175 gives 0.080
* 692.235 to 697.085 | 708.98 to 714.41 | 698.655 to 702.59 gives -0.122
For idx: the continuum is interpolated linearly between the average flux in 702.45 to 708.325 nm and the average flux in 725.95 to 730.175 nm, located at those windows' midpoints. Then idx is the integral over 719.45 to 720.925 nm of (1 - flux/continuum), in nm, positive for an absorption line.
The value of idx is 0.256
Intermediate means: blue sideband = 4.8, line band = 4.03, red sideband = 4.92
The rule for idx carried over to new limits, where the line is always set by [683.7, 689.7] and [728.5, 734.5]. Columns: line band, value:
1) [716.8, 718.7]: 0.27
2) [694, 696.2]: -0.31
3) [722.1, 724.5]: 0.15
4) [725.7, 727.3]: 0.10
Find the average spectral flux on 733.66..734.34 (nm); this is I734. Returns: 5.37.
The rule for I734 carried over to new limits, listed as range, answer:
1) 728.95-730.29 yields 5.06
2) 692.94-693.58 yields 4.32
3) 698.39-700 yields 4.53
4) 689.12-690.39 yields 3.84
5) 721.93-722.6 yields 4.63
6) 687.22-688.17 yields 3.46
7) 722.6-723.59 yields 4.53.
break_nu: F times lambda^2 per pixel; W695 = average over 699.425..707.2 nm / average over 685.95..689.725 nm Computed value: 1.42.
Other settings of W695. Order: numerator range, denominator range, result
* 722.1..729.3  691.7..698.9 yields 1.21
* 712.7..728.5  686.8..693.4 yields 1.23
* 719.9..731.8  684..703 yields 1.25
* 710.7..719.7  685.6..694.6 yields 1.14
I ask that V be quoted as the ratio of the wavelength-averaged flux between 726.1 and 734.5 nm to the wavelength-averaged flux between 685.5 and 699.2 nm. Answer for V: 1.28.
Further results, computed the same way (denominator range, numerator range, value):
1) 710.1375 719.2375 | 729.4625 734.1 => 1.31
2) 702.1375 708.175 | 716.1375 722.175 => 0.84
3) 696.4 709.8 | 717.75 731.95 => 0.99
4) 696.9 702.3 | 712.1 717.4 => 0.84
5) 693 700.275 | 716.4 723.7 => 0.94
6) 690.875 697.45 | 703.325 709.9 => 1.11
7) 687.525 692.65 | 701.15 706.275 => 1.34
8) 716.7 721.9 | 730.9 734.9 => 1.29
